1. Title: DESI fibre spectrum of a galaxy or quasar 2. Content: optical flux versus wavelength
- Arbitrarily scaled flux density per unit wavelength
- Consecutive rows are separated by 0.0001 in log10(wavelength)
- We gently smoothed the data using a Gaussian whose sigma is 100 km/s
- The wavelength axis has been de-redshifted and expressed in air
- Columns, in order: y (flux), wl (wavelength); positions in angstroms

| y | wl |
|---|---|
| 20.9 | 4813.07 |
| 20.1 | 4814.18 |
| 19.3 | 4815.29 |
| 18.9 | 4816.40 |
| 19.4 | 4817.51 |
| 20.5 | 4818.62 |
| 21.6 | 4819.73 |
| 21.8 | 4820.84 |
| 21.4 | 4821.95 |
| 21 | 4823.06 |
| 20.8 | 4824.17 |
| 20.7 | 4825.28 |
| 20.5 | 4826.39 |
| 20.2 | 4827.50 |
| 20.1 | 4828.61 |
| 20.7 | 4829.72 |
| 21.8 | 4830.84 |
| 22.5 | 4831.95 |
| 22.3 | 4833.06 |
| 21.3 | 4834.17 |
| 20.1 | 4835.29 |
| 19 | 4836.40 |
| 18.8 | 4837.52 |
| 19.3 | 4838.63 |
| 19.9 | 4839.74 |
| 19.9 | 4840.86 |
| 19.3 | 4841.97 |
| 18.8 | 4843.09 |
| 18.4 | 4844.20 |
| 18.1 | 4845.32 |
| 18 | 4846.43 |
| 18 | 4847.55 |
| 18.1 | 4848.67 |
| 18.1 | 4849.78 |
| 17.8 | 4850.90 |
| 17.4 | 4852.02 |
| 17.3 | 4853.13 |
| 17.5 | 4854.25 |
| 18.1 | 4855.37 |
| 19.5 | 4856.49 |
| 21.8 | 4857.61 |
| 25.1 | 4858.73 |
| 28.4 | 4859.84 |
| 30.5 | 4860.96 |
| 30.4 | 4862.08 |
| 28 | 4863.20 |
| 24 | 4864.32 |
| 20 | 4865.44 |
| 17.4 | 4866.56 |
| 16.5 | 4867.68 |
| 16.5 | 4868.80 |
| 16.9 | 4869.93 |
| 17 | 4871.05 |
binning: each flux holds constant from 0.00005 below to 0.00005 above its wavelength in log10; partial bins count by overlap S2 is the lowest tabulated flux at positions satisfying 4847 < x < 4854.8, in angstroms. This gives 17.3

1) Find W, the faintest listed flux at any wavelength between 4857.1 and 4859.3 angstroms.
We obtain 21.8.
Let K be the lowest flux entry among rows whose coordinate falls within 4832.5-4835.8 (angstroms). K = 20.1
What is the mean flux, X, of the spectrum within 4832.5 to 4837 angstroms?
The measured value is 20.6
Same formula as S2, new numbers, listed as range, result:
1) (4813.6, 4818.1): 18.9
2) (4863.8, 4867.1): 17.4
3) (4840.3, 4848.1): 18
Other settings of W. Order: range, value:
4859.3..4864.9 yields 24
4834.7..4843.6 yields 18.8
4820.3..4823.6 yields 21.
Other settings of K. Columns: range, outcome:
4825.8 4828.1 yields 20.2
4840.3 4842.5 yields 19.3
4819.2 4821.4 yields 21.6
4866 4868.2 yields 16.5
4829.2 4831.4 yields 20.7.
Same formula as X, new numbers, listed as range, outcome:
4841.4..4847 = 18.5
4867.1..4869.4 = 16.5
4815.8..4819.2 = 19.6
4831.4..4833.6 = 22.4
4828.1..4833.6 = 21.5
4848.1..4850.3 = 18.1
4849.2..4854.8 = 17.6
